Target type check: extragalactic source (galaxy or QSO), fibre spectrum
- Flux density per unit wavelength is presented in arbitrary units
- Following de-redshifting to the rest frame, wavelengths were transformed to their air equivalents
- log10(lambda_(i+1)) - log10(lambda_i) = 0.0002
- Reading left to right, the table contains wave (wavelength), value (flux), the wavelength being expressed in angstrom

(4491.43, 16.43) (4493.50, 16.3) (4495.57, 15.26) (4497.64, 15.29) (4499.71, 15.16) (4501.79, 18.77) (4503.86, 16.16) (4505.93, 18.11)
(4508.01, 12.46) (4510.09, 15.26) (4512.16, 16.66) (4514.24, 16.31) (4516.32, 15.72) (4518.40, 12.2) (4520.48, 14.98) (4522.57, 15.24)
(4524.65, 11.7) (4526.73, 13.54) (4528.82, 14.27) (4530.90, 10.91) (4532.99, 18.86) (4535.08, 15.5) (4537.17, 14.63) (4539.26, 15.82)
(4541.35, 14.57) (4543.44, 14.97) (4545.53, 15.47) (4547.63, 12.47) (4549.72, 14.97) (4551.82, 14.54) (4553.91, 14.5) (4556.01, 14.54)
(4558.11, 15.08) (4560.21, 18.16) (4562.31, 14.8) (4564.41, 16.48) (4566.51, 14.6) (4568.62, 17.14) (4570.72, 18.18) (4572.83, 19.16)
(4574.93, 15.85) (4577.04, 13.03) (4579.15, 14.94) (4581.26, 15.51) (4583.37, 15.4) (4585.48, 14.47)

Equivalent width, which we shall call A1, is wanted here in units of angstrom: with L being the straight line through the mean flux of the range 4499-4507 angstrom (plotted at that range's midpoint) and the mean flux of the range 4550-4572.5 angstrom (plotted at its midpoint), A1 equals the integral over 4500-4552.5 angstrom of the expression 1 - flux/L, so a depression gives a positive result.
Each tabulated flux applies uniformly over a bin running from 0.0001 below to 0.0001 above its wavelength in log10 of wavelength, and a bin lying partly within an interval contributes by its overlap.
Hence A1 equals 5.2 angstrom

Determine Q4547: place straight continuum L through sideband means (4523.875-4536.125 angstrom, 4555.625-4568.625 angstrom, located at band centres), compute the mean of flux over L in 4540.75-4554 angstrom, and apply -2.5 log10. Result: 0.04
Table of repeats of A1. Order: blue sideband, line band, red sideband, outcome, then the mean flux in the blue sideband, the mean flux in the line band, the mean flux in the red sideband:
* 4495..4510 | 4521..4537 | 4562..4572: 1.7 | 15.9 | 14.3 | 16.4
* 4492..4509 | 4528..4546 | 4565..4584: 1.1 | 16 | 15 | 16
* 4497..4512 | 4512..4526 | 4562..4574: 1.4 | 15.9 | 14.5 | 16.8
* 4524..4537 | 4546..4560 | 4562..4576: 0.9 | 14.2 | 14.6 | 16.7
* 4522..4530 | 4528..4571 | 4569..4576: 1.1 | 13.6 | 15.2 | 17.7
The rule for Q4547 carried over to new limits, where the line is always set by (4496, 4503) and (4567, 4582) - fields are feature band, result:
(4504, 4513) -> 0.04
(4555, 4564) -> 0.03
